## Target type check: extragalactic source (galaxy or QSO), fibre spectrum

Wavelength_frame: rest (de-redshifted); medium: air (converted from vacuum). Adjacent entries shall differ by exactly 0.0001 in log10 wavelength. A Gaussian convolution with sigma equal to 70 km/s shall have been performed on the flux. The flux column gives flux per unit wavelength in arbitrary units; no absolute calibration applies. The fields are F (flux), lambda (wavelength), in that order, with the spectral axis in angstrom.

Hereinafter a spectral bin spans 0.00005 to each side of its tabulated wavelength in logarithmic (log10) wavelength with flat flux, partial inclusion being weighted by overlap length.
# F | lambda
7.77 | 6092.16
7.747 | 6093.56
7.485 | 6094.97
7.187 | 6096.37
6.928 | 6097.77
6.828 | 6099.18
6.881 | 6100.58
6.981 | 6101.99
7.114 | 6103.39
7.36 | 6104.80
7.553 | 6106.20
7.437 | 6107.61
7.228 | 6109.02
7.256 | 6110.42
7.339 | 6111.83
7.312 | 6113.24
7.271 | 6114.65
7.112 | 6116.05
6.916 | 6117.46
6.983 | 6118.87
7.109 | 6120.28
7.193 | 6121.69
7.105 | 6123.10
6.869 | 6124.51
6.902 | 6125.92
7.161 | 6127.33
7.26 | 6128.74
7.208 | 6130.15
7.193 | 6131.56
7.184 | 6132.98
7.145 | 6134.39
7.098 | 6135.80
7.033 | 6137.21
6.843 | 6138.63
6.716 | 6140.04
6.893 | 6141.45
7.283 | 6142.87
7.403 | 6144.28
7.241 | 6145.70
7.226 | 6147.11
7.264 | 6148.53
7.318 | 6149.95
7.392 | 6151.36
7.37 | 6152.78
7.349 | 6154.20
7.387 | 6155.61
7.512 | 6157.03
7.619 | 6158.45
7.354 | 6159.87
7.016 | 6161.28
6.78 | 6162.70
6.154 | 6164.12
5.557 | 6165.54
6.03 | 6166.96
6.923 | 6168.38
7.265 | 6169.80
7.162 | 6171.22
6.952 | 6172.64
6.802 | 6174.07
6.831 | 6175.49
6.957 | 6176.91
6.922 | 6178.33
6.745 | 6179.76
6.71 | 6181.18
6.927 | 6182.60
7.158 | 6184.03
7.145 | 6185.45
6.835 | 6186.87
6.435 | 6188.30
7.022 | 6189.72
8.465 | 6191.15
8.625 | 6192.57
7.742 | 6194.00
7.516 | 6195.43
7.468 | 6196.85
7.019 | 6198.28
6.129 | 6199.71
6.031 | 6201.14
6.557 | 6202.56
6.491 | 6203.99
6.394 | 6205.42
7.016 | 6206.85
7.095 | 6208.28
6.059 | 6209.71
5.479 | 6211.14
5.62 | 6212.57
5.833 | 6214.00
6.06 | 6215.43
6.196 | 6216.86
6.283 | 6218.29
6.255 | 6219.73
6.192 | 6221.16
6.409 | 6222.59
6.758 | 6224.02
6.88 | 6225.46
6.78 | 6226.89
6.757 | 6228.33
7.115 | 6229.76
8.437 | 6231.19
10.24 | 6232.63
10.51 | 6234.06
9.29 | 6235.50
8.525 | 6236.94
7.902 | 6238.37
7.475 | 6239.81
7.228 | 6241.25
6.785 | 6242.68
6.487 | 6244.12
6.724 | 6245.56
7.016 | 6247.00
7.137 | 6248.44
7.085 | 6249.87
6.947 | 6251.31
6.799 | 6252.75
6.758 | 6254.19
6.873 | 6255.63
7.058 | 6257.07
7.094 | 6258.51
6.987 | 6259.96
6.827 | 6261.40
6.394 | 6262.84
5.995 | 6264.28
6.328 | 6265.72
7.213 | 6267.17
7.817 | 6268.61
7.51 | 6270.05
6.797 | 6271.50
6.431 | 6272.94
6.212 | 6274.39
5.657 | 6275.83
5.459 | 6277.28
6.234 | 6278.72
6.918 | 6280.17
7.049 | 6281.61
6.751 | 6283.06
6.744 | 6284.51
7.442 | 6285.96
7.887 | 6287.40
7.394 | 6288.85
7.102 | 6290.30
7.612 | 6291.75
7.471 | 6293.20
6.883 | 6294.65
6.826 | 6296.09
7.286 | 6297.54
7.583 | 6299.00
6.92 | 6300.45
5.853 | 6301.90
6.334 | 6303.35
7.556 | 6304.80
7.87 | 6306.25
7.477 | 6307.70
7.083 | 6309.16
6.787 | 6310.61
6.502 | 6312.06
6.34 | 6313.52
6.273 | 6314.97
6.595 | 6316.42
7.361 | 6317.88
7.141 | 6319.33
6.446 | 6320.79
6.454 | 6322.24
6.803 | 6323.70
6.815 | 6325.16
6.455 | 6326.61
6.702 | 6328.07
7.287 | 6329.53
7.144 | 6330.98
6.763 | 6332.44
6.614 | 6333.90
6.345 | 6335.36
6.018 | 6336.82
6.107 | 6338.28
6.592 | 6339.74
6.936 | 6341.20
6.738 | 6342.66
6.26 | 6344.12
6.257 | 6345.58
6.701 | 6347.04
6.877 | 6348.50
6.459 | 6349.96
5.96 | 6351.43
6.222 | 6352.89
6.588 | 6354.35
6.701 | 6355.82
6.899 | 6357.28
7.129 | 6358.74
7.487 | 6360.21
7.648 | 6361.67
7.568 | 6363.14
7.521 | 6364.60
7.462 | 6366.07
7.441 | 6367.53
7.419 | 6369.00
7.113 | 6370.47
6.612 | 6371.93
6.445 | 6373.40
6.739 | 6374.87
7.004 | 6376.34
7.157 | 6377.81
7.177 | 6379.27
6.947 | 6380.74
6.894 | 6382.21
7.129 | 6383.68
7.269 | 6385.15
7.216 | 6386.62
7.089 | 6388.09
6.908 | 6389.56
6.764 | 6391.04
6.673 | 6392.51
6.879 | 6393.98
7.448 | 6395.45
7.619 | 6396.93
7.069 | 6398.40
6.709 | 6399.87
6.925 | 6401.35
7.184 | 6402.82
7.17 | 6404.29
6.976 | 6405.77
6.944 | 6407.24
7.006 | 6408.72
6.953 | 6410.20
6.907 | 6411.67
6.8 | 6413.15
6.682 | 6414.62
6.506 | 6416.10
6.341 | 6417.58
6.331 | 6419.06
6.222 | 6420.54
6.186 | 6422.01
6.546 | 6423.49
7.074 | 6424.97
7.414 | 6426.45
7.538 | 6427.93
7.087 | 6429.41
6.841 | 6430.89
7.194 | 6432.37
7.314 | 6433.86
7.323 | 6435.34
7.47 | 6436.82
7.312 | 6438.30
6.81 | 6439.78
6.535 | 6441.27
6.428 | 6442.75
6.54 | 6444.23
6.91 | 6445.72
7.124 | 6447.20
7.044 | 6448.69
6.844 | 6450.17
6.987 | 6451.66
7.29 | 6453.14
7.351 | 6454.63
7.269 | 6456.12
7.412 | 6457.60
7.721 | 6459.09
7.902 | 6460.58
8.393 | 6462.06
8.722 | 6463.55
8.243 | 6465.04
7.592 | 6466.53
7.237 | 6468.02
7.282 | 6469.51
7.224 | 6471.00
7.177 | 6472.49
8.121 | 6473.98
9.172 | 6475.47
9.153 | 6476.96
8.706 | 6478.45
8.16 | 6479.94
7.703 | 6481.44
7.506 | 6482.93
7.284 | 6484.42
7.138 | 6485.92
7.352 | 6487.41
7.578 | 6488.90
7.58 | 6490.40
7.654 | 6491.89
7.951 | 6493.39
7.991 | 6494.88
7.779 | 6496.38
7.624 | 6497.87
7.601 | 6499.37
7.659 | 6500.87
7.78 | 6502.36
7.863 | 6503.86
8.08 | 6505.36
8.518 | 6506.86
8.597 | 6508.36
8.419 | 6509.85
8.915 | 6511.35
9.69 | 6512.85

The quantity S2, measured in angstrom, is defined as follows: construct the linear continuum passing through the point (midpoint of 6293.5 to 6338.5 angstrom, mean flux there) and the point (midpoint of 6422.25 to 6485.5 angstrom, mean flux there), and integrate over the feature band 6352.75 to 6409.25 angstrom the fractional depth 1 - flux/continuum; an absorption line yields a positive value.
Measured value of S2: 0.33 angstrom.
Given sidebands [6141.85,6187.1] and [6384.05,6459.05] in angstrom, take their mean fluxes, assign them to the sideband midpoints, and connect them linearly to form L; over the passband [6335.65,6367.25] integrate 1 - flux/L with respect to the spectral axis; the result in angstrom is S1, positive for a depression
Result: 1.0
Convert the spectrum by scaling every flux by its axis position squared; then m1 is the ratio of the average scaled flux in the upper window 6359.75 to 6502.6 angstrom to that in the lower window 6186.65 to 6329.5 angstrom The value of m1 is 1.10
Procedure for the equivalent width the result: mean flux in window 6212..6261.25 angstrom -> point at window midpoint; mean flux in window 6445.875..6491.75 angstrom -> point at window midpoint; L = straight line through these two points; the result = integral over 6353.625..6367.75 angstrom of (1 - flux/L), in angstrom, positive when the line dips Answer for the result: 0.34 angstrom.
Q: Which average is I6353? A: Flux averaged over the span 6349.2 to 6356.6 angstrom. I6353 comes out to 6.39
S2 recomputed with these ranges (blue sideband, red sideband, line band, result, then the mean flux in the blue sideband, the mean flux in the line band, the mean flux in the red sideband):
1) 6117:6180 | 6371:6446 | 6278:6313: -0.43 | 7.04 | 7.06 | 6.93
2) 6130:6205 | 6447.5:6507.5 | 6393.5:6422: 2.70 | 7.04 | 6.86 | 7.73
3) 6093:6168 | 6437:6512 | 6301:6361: 5.86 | 7.11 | 6.71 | 7.66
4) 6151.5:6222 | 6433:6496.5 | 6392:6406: 0.55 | 6.81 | 7.08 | 7.54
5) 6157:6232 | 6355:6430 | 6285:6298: -0.79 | 6.8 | 7.32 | 7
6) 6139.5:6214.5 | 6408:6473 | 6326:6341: 0.91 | 6.93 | 6.61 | 7.12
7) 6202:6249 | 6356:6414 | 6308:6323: 0.72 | 7.03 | 6.72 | 7.08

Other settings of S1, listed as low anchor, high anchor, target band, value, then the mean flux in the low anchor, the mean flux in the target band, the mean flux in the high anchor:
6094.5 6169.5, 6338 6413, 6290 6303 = -0.1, 7.1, 7.04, 6.94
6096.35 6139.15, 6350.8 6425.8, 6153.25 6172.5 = 0.4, 7.13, 6.94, 6.94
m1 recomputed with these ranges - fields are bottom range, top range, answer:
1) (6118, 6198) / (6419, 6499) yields 1.15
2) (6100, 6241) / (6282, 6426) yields 1.03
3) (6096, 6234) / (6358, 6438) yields 1.08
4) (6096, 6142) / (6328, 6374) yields 1.03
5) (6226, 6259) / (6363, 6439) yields 0.98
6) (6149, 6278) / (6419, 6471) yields 1.11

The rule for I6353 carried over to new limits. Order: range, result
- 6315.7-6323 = 6.8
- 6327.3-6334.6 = 6.9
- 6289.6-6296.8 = 7.19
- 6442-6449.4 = 6.81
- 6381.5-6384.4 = 7.01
